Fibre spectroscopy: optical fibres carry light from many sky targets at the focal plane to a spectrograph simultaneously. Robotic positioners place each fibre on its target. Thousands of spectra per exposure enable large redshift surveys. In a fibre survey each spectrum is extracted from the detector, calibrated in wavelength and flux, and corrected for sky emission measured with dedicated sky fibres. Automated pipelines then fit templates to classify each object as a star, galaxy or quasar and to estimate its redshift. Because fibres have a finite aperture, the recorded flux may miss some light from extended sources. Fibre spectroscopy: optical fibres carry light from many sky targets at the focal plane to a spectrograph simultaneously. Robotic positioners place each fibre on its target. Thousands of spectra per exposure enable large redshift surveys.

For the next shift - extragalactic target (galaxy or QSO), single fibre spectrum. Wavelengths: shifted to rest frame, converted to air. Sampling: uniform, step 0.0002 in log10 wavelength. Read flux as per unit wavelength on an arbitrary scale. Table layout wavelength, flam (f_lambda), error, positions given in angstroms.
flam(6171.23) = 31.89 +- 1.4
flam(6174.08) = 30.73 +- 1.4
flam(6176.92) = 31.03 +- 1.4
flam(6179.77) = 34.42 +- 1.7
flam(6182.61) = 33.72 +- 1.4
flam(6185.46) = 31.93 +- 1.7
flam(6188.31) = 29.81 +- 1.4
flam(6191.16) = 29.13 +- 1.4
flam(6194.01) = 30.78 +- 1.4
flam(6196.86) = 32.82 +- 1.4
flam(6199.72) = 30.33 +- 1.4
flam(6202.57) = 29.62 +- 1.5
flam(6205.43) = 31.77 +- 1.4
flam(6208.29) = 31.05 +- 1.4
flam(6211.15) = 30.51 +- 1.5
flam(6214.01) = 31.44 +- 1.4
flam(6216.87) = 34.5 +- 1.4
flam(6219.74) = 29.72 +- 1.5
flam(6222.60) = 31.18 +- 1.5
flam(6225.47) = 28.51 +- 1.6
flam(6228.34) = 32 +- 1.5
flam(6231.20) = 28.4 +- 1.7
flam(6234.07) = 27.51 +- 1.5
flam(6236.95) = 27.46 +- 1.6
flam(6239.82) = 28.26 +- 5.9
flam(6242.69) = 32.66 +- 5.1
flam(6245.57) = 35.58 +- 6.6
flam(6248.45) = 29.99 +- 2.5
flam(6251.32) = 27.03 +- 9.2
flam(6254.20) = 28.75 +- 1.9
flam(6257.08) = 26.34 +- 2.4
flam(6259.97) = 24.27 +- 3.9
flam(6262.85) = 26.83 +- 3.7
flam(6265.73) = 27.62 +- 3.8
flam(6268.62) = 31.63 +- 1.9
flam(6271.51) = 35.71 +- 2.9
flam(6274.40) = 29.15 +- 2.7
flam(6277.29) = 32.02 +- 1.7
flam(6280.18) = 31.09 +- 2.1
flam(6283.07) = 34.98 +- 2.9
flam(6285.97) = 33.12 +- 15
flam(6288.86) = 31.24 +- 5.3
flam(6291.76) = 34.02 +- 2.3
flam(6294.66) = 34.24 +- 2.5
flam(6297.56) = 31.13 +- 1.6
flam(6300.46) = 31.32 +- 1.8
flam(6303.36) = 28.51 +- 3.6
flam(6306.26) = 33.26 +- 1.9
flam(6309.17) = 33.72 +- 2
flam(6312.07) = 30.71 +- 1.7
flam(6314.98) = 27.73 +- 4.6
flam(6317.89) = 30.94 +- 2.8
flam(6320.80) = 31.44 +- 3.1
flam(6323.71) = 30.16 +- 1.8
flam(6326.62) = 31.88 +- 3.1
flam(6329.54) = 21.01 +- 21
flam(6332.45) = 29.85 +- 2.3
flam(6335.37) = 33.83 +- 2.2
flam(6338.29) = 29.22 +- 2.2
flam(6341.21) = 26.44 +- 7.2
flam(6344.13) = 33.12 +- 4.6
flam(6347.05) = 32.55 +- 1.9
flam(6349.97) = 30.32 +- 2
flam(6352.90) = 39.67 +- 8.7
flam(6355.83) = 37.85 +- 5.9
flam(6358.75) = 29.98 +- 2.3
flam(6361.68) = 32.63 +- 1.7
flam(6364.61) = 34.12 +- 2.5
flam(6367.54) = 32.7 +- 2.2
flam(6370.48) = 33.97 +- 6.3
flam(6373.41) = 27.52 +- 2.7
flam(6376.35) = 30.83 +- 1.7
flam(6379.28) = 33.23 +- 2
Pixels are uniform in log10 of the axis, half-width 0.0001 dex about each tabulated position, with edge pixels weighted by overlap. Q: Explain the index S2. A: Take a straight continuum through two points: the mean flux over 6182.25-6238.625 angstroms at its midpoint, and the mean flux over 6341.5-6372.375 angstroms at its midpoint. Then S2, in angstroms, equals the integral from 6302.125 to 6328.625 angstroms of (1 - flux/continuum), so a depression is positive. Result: 1.46 angstroms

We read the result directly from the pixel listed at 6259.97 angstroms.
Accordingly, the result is 24.27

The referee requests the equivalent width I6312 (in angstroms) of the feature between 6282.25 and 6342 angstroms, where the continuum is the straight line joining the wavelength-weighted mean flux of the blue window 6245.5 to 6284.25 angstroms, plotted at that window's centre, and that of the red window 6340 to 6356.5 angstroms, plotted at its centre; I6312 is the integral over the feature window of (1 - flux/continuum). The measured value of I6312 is 1.5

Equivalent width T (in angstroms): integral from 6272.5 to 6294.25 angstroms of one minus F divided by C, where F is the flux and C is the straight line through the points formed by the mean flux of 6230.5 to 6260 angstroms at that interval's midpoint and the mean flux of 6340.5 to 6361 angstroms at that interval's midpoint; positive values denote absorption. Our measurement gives -1.4 angstroms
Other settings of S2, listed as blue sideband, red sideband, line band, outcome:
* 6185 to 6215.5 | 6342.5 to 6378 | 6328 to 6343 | 2.0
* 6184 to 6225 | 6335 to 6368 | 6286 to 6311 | -0.1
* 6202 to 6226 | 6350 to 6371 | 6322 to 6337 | 1.8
